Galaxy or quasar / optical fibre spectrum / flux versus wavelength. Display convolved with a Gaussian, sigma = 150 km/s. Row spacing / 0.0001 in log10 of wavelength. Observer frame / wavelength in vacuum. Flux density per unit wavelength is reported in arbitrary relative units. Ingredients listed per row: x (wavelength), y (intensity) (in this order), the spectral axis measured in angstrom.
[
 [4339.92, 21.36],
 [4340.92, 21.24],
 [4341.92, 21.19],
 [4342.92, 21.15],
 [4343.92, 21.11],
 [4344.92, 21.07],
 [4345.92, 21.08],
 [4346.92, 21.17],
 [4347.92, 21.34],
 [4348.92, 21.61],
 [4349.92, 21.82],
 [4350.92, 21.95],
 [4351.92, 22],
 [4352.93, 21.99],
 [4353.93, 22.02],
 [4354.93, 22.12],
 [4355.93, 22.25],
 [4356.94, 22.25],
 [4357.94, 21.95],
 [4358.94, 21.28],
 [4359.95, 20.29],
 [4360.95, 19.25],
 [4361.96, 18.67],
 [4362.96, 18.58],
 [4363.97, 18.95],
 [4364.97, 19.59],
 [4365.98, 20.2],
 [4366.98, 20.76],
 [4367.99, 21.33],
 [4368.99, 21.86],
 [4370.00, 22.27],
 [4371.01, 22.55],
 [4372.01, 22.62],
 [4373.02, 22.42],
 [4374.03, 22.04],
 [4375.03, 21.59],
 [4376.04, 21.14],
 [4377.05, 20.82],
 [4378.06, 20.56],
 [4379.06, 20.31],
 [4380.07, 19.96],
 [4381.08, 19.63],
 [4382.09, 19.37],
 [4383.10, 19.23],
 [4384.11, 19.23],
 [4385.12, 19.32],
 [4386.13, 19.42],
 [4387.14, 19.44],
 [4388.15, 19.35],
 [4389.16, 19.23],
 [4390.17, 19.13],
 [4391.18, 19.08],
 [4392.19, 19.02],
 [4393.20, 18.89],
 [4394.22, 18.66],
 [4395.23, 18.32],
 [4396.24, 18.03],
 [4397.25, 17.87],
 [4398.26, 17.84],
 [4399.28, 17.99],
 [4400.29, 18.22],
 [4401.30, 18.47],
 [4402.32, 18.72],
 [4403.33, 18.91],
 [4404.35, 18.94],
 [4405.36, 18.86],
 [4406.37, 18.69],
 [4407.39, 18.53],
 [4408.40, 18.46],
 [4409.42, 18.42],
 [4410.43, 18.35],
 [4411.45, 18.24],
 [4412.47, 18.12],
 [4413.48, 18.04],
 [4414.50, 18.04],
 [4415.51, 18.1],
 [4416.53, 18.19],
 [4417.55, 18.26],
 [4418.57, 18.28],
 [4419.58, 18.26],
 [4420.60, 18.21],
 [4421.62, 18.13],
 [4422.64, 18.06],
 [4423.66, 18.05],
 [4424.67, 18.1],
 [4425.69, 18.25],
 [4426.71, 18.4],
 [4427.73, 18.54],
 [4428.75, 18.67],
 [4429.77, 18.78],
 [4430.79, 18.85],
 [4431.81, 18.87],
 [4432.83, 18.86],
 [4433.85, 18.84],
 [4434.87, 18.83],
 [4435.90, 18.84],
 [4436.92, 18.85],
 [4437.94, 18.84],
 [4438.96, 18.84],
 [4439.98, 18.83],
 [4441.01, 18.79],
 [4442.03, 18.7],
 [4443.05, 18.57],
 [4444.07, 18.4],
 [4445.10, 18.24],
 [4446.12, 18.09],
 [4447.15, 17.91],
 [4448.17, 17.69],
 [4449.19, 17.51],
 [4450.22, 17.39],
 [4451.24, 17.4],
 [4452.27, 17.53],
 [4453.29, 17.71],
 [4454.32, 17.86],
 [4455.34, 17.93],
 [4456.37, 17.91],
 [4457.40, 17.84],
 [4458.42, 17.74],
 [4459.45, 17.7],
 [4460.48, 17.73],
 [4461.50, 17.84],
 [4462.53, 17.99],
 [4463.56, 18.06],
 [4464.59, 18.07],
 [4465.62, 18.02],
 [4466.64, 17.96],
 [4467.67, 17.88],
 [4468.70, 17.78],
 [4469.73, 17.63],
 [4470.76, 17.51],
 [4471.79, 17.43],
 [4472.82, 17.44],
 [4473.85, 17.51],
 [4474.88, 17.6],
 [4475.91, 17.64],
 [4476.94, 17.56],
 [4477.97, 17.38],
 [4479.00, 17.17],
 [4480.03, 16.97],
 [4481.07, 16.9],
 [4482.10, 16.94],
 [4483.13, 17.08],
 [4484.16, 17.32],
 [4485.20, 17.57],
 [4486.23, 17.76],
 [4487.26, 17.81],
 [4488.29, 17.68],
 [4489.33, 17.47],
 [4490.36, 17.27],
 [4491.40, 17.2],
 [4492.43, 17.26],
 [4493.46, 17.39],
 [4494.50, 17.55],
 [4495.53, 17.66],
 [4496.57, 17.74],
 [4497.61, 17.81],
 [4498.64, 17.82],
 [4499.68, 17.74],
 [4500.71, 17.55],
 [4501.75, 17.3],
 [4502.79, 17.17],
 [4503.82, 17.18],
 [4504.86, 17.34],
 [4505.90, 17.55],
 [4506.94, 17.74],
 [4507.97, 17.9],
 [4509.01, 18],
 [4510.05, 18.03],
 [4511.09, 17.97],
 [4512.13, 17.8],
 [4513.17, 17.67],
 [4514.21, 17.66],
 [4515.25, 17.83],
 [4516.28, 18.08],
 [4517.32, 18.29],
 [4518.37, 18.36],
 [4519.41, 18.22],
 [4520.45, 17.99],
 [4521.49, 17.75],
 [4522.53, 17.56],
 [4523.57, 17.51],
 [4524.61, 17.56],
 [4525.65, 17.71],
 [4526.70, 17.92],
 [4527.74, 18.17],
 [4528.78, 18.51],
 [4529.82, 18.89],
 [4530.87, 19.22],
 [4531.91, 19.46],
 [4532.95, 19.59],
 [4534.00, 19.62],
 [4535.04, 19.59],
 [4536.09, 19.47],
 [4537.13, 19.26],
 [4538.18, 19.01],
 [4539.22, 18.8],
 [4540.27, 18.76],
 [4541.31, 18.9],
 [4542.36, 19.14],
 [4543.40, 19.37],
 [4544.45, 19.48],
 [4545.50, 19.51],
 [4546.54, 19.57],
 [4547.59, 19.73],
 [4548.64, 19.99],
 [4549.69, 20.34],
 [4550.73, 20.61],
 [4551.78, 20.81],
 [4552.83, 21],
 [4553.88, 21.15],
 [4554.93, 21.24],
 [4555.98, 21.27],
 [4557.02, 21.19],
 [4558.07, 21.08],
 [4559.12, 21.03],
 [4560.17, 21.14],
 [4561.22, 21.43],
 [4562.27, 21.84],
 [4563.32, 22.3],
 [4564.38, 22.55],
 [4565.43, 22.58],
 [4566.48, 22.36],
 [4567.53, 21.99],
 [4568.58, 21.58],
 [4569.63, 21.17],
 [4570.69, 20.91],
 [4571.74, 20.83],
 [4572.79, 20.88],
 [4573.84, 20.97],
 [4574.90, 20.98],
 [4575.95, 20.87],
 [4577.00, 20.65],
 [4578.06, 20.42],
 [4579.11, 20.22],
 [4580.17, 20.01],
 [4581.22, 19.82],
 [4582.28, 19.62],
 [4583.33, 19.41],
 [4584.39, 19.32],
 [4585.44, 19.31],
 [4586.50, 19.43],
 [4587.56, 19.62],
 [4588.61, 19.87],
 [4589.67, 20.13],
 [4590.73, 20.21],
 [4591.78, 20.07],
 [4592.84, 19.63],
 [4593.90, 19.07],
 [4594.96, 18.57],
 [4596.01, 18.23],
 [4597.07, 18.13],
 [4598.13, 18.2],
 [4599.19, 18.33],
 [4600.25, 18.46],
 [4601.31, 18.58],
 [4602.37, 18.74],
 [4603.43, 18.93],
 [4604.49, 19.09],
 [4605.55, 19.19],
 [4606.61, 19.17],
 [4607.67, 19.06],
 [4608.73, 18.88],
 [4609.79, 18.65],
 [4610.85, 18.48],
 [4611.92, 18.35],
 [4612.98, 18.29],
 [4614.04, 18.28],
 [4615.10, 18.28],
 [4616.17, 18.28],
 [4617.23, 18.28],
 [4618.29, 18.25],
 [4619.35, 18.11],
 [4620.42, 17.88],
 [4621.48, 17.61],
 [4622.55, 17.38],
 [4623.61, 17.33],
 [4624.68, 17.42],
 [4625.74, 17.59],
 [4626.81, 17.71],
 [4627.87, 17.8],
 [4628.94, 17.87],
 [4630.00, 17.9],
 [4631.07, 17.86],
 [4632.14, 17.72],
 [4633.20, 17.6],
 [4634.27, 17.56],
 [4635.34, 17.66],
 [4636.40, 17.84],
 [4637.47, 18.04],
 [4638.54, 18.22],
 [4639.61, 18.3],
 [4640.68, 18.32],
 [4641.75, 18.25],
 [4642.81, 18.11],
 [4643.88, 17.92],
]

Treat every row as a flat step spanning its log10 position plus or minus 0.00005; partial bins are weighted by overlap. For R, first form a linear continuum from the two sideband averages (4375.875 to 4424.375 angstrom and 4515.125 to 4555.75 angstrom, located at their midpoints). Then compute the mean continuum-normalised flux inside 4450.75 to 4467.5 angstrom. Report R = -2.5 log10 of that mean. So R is 0.06 mag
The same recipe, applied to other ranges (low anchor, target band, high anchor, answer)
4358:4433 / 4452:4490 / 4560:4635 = 0.10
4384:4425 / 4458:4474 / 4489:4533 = 0.02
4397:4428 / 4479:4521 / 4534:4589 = 0.11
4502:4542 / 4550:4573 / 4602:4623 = -0.17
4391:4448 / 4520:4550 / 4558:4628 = 0.02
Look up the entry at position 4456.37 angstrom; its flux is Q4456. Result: 17.91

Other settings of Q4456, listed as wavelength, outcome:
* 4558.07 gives 21.08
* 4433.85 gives 18.84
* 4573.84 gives 20.97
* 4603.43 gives 18.93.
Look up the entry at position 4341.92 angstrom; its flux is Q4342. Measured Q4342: 21.19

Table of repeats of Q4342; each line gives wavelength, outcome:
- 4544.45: 19.48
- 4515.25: 17.83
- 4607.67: 19.06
